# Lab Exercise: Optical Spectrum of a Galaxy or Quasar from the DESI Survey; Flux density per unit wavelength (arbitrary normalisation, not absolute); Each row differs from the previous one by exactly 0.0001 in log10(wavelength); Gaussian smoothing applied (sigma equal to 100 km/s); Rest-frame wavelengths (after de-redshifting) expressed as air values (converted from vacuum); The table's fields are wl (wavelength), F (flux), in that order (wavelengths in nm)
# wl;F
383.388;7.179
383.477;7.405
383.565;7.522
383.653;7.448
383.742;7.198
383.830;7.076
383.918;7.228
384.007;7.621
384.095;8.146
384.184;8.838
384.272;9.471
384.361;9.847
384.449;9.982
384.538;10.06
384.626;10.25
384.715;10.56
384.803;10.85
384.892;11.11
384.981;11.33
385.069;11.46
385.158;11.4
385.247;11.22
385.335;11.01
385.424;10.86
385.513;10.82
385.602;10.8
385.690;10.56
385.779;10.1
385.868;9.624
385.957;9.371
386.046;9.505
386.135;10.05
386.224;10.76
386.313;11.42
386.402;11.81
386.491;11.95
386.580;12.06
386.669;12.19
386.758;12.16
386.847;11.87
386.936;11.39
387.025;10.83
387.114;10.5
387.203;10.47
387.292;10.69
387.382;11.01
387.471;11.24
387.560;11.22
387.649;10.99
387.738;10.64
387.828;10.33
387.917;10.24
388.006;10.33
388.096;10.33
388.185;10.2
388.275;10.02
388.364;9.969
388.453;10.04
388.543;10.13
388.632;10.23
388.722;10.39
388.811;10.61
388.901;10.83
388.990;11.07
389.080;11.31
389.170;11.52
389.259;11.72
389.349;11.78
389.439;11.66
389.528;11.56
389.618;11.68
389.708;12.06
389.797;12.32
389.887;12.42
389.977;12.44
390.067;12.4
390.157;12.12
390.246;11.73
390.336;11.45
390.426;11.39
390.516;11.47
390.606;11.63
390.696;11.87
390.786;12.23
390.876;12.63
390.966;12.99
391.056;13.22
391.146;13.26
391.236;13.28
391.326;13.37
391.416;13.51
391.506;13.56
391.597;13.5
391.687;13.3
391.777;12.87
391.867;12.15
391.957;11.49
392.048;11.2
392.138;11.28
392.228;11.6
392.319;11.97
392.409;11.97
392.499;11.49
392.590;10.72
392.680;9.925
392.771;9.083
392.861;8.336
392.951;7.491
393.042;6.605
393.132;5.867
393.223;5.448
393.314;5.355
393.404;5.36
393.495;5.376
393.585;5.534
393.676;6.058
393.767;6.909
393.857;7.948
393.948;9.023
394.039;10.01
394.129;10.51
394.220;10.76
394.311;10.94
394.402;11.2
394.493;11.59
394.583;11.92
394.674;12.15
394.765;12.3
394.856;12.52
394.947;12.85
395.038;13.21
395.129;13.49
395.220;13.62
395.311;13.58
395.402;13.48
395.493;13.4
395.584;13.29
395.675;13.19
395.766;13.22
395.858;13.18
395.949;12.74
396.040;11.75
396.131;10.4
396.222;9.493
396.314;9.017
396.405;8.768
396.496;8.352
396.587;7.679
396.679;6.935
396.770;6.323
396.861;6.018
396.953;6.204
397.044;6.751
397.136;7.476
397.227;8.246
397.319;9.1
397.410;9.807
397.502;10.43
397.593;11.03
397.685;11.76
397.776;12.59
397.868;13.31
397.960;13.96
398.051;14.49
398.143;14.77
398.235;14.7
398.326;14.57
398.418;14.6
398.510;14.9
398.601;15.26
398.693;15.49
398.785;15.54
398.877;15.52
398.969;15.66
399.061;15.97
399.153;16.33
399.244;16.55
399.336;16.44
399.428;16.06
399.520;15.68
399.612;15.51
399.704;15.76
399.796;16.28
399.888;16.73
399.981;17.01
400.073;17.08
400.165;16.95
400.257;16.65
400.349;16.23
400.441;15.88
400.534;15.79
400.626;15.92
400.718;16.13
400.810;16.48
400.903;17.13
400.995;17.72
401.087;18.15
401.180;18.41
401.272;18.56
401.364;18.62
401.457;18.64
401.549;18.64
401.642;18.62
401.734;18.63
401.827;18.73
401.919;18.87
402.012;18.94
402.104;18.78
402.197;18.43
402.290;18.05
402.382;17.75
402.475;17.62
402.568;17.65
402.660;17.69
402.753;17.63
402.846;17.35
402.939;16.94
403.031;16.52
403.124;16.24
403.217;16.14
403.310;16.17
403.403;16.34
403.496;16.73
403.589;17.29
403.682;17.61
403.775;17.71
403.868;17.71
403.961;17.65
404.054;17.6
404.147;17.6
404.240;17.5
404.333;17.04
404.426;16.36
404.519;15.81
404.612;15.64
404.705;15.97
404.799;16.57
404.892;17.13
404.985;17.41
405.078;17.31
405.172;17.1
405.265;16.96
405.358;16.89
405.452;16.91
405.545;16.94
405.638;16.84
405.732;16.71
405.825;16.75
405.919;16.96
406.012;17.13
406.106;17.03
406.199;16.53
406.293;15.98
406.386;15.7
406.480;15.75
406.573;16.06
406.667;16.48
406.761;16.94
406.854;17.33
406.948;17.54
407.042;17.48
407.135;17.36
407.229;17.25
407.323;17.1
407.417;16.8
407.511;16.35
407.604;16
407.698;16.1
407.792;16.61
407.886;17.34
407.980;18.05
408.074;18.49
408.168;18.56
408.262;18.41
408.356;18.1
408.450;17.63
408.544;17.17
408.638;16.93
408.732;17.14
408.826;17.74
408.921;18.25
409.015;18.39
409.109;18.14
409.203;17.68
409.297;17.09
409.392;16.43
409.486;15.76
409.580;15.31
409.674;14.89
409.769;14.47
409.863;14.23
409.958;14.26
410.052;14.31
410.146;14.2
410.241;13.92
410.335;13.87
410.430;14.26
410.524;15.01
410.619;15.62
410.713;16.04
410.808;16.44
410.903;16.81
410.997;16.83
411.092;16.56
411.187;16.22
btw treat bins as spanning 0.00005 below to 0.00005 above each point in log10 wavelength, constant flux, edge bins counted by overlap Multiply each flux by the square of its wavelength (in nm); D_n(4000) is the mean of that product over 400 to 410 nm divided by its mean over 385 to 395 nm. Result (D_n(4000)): 1.70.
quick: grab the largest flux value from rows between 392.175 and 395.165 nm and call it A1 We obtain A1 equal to 13.49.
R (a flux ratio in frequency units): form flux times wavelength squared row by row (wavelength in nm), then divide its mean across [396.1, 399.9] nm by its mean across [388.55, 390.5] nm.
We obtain 1.12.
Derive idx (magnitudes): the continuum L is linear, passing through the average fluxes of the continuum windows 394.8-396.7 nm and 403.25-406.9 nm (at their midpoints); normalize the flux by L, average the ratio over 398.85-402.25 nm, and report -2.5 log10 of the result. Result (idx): -0.19 mag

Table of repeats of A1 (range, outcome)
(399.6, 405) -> 18.94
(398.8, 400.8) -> 17.08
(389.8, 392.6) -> 13.56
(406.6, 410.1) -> 18.56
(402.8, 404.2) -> 17.71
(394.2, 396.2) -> 13.62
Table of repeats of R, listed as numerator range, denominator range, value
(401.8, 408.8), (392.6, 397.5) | 1.87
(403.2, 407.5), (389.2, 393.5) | 1.63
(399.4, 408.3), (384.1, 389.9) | 1.72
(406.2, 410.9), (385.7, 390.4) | 1.65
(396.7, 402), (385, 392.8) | 1.37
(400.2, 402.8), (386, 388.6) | 1.76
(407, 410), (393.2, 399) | 1.64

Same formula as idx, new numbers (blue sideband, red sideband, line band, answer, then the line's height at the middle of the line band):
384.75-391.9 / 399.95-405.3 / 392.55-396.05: 0.34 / 13.9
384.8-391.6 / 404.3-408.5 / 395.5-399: 0.23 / 14.1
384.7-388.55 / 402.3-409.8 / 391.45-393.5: 0.26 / 12.7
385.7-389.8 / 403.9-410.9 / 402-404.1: -0.14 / 15.3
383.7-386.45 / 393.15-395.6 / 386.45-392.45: -0.15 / 10.1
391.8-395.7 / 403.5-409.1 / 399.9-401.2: -0.20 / 14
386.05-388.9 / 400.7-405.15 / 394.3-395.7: 0.11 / 14.1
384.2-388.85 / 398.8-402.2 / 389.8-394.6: 0.24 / 13.3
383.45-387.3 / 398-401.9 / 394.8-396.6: 0.22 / 14.7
